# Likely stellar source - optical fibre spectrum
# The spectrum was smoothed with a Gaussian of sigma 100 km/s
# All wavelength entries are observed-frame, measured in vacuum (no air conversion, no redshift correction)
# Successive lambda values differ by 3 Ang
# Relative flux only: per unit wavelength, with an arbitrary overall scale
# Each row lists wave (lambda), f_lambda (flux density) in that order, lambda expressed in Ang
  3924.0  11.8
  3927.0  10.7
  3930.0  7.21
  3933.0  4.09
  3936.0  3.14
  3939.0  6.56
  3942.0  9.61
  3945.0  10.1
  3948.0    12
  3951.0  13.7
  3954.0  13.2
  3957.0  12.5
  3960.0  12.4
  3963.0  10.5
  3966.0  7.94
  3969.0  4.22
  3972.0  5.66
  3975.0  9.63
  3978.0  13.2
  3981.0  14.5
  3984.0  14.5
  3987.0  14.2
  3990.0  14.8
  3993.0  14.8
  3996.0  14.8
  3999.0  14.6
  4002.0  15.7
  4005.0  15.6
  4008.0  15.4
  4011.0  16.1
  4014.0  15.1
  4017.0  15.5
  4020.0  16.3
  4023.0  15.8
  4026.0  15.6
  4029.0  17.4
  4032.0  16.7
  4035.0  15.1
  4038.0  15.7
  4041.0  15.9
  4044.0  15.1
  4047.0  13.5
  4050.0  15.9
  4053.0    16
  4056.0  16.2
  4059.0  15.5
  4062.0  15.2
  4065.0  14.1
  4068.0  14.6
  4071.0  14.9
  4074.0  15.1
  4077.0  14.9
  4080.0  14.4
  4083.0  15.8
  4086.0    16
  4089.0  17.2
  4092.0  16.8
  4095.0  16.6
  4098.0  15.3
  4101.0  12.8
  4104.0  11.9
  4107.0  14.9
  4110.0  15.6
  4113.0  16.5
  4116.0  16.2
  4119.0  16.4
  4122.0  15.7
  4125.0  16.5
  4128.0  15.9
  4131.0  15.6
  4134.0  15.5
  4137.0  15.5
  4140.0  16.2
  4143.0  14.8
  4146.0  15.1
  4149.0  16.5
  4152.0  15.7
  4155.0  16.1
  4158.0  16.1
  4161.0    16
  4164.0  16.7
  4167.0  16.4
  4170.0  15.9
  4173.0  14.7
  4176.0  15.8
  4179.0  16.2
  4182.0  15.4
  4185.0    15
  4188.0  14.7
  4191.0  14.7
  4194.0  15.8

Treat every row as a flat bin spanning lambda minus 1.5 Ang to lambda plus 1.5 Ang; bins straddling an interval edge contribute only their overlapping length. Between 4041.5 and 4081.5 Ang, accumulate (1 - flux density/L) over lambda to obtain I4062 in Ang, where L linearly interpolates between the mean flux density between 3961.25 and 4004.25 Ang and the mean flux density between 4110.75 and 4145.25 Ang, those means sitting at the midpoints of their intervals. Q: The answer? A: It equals -2.6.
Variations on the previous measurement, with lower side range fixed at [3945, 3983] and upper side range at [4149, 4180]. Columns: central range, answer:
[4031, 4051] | -4.0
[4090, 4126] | -2.3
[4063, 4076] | -1.1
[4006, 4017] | -3.2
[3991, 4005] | -4.0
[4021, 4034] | -4.0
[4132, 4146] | -0.1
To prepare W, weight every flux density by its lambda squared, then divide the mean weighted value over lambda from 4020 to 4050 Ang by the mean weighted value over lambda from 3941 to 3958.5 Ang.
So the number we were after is 1.37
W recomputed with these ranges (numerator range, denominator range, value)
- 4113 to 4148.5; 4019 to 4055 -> 1.05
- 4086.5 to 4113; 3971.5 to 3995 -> 1.24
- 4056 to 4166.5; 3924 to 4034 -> 1.34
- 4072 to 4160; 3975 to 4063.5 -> 1.07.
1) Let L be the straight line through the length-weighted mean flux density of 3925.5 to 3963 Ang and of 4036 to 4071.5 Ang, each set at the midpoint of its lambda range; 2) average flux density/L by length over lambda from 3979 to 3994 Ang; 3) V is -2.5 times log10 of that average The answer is -0.225 mag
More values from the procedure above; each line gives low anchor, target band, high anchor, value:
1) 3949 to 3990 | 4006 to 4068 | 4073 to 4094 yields -0.12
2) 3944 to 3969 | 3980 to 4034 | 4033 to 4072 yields -0.16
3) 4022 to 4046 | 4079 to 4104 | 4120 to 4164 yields 0.03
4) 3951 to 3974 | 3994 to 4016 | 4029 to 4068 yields -0.21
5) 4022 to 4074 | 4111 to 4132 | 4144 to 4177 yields -0.03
